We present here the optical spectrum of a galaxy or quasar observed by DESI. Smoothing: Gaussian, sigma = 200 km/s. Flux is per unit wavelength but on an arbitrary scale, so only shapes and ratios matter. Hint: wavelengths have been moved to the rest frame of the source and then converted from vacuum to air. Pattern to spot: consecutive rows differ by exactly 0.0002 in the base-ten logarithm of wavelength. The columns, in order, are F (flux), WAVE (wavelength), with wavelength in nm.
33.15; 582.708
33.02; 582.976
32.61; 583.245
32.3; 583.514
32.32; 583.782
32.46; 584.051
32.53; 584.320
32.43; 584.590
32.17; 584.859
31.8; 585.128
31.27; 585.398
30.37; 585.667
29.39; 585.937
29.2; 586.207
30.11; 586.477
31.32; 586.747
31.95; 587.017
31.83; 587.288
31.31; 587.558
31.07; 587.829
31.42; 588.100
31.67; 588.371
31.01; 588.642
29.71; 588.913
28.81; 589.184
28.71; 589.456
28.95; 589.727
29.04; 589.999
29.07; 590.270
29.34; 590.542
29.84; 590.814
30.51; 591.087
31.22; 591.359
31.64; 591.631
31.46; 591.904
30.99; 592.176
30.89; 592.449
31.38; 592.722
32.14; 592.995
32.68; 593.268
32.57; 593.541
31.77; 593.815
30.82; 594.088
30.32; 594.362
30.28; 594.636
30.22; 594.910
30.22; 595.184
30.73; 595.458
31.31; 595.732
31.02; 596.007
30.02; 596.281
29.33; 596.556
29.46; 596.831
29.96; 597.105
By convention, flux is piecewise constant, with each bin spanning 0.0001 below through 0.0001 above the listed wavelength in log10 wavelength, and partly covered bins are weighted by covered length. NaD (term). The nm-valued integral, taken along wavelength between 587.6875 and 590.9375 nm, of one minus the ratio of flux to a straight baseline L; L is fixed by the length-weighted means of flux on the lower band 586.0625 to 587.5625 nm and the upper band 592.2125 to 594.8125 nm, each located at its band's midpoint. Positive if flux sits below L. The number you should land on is 0.13 nm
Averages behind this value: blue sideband 30.9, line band 29.9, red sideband 31.4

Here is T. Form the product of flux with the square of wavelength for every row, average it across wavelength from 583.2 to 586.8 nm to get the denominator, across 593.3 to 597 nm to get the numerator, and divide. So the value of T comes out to 1.01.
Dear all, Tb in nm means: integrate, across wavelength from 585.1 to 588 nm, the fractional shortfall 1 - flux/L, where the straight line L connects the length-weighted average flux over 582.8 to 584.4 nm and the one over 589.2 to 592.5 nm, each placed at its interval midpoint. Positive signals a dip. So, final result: 0.06 nm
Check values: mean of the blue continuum 32.6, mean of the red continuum 30.1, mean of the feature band 30.8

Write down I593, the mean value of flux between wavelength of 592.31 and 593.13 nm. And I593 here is 31.5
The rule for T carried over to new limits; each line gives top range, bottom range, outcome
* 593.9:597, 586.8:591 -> 1.03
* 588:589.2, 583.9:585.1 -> 0.96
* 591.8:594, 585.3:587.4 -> 1.06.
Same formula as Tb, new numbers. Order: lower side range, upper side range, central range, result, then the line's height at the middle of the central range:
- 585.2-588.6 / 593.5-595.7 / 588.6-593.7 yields 0.06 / 30.9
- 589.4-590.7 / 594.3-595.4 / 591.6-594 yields -0.16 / 29.8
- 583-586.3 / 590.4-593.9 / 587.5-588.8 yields 0.01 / 31.5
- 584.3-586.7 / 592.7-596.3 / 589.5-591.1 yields 0.09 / 31.1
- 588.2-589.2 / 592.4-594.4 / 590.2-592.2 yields 0.04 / 31.1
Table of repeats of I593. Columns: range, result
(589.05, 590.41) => 28.9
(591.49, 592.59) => 31.3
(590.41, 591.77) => 30.5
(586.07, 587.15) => 30.7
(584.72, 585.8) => 31.4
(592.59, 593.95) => 32.1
